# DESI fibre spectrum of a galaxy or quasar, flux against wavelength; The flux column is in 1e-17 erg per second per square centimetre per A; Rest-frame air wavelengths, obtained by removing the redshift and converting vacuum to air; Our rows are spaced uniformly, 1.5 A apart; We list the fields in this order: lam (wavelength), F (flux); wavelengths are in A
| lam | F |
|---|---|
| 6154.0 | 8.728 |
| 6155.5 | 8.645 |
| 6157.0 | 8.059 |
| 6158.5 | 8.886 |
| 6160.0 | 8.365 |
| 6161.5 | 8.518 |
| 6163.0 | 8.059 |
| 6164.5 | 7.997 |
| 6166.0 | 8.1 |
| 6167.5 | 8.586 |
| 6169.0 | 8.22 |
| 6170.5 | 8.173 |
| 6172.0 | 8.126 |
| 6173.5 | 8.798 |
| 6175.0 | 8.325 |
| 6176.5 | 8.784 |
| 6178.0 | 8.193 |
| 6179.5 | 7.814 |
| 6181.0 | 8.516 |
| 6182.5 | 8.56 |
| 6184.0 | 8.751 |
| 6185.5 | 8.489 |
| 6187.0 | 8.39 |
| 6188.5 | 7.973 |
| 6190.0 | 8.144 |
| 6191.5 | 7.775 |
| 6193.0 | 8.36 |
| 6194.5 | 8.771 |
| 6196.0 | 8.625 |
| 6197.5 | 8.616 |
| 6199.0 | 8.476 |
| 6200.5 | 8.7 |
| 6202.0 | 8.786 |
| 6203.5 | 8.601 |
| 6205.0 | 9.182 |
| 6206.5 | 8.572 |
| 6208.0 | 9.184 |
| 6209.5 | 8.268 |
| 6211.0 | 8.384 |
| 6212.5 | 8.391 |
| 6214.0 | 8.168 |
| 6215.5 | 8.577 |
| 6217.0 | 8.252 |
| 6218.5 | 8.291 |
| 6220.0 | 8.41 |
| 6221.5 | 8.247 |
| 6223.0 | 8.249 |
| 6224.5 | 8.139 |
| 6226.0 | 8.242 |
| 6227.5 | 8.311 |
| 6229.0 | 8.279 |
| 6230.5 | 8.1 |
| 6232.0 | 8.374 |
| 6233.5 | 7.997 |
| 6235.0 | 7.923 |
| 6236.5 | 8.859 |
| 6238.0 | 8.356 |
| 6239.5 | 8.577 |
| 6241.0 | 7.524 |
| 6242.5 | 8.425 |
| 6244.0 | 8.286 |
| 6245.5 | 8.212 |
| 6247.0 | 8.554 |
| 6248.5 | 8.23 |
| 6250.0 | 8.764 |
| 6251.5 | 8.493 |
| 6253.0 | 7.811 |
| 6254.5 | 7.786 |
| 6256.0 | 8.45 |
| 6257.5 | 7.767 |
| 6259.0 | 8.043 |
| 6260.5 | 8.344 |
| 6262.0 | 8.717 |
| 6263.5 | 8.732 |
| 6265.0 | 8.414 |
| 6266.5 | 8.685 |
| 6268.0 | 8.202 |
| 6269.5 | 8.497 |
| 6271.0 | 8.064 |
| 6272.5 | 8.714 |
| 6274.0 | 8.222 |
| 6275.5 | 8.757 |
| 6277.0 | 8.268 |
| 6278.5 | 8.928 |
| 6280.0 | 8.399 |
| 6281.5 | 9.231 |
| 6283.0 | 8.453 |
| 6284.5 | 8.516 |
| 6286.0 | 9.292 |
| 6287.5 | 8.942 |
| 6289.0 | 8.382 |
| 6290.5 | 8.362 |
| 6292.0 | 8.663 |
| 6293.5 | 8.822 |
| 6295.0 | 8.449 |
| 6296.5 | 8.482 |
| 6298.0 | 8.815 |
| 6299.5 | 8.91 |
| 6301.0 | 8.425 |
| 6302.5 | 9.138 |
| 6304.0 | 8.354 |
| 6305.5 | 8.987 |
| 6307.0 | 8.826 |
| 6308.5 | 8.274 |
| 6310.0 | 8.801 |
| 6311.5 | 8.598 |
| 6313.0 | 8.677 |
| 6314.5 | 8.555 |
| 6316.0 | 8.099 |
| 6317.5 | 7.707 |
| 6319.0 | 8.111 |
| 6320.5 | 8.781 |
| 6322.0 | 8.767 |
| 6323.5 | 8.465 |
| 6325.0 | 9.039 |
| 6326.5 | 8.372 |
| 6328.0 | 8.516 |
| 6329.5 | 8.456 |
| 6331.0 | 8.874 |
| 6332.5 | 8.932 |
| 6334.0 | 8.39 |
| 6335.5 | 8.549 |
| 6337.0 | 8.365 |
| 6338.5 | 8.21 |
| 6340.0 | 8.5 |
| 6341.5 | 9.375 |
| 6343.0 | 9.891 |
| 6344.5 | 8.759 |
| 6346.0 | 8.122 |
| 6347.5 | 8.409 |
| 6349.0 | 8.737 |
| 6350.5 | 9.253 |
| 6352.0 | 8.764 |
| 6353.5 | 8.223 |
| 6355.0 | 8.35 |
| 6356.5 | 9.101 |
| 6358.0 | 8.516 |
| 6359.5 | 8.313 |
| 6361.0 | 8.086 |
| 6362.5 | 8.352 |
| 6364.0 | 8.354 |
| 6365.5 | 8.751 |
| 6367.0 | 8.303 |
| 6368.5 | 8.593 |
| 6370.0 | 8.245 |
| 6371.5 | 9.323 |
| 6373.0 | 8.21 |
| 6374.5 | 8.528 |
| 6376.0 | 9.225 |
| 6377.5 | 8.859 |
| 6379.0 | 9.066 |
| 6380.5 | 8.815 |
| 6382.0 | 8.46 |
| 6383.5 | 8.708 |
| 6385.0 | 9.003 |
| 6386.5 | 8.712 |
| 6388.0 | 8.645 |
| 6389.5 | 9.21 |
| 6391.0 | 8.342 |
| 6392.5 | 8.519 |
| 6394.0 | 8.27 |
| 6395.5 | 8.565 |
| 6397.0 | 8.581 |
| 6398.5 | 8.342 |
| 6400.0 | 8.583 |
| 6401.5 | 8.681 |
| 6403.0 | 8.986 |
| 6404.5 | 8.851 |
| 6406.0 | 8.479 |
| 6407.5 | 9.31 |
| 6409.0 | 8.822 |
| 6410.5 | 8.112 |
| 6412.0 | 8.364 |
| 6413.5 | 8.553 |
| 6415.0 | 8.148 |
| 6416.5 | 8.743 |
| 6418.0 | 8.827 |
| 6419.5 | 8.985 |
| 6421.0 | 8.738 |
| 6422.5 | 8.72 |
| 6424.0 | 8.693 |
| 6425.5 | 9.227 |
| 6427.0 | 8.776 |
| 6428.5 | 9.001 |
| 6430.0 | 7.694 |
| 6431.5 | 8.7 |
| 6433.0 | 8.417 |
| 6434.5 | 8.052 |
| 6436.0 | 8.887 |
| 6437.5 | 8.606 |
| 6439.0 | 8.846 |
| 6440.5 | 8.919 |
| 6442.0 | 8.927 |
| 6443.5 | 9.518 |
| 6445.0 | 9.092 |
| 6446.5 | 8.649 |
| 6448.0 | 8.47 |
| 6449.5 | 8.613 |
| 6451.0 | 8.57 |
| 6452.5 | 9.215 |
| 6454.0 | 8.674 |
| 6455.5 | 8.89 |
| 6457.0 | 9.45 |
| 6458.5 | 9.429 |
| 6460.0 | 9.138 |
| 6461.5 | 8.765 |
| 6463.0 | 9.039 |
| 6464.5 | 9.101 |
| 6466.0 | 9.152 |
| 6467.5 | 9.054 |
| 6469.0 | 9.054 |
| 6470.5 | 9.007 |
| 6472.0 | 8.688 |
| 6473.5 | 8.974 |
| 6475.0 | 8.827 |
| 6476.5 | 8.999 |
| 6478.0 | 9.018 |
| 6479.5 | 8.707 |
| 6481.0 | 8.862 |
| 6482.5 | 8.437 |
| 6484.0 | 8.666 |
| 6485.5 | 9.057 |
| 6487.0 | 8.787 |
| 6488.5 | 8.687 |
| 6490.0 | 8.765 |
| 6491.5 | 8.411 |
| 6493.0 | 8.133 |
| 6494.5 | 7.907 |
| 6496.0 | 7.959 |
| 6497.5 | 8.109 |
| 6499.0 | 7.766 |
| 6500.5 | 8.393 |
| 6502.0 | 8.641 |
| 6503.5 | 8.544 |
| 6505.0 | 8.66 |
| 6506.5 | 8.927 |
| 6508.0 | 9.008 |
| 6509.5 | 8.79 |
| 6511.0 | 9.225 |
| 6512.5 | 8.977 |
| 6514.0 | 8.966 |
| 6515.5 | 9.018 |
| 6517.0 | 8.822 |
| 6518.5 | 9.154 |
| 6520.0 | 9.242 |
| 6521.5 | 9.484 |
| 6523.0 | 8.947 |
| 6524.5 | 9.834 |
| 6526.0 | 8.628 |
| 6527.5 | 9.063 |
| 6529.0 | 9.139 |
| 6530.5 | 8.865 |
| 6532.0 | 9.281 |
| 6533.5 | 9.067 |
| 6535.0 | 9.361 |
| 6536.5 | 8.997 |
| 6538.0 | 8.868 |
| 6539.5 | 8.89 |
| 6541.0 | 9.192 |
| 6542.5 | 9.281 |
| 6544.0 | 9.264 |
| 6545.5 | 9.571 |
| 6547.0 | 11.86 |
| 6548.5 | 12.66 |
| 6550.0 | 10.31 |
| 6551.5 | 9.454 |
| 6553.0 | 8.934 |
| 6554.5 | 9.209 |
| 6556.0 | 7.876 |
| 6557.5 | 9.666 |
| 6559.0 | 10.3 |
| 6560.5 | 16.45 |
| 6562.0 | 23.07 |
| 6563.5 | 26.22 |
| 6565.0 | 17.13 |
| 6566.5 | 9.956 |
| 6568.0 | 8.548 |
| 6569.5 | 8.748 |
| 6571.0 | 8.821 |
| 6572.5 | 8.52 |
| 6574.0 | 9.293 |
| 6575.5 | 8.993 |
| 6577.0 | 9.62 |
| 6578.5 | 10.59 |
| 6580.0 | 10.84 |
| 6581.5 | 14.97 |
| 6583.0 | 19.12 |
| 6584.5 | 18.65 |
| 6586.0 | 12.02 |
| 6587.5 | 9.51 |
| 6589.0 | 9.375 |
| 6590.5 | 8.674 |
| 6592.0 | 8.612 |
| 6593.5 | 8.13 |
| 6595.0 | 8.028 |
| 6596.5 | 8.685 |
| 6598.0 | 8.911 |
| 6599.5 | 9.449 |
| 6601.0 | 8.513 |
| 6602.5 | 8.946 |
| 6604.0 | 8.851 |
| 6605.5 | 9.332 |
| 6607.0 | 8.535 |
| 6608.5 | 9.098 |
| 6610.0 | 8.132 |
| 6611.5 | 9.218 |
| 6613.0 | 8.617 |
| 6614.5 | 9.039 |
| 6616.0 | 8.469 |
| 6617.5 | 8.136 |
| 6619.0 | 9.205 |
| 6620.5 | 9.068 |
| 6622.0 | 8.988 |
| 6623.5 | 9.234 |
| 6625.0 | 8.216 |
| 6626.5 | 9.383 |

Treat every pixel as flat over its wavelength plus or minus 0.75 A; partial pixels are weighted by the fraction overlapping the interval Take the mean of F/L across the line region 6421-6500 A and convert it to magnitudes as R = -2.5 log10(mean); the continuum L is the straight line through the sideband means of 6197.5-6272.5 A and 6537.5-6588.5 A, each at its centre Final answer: 0.211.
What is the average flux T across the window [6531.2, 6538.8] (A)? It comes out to 9.11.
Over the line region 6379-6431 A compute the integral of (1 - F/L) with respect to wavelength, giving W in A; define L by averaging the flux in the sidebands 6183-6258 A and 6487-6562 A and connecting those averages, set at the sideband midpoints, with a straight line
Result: 1.8 A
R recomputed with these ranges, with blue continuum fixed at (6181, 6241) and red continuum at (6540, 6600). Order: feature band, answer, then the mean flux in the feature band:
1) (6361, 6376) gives 0.132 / 8.53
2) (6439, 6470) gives 0.150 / 8.98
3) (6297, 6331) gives 0.077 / 8.58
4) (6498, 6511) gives 0.235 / 8.62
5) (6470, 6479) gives 0.175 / 8.91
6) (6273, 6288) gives 0.031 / 8.7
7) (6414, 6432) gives 0.160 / 8.69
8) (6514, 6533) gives 0.189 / 9.12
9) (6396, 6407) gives 0.145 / 8.66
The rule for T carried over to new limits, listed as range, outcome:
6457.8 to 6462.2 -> 9.11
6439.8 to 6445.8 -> 9.11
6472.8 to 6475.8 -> 8.9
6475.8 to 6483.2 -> 8.81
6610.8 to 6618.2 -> 8.7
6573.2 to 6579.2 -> 9.61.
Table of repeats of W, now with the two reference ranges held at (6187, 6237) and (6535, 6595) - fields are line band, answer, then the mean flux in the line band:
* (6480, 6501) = 4.3 A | 8.43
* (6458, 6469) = 1.4 A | 9.09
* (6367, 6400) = 3.7 A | 8.67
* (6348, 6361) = 1.3 A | 8.62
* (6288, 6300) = 0.6 A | 8.61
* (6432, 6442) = 1.5 A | 8.65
